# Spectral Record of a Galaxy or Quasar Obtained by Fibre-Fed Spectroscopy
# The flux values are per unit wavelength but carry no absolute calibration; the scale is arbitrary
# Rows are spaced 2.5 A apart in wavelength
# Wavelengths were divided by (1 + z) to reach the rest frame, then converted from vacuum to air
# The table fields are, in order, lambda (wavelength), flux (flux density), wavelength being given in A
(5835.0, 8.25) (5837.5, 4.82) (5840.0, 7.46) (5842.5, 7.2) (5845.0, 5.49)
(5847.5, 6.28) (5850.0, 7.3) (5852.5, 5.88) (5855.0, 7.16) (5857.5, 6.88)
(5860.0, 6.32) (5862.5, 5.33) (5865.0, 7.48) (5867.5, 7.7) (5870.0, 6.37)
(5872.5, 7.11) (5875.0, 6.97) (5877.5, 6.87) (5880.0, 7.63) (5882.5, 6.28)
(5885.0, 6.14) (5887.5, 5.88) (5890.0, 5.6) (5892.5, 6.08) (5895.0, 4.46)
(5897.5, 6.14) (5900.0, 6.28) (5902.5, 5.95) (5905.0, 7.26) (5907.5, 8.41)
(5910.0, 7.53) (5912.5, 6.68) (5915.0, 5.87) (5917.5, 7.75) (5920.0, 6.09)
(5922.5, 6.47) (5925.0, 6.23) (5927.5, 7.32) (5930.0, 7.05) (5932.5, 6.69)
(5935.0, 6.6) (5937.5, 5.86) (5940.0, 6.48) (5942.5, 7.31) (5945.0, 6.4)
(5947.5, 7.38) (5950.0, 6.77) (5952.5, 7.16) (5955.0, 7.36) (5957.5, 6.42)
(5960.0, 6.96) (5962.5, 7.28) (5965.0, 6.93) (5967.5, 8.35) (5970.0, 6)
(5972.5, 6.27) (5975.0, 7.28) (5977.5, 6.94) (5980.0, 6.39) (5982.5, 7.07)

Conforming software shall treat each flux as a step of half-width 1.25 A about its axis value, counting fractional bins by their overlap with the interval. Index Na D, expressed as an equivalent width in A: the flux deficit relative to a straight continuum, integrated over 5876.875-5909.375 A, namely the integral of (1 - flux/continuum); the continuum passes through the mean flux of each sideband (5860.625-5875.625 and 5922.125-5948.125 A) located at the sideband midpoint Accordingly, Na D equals 1.8 A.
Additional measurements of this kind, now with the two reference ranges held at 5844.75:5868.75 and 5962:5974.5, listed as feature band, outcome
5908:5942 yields 0.6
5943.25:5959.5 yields 0.0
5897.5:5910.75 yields -0.4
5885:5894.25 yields 1.3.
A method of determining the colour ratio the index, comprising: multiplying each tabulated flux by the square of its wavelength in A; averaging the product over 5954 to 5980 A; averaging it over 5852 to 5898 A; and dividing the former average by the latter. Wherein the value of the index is 1.11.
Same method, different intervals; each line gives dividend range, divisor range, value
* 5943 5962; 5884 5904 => 1.22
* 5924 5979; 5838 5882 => 1.05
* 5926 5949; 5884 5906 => 1.15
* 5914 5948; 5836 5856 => 1.06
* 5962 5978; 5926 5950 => 1.04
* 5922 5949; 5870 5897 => 1.09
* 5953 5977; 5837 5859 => 1.11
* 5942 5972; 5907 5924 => 1.03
